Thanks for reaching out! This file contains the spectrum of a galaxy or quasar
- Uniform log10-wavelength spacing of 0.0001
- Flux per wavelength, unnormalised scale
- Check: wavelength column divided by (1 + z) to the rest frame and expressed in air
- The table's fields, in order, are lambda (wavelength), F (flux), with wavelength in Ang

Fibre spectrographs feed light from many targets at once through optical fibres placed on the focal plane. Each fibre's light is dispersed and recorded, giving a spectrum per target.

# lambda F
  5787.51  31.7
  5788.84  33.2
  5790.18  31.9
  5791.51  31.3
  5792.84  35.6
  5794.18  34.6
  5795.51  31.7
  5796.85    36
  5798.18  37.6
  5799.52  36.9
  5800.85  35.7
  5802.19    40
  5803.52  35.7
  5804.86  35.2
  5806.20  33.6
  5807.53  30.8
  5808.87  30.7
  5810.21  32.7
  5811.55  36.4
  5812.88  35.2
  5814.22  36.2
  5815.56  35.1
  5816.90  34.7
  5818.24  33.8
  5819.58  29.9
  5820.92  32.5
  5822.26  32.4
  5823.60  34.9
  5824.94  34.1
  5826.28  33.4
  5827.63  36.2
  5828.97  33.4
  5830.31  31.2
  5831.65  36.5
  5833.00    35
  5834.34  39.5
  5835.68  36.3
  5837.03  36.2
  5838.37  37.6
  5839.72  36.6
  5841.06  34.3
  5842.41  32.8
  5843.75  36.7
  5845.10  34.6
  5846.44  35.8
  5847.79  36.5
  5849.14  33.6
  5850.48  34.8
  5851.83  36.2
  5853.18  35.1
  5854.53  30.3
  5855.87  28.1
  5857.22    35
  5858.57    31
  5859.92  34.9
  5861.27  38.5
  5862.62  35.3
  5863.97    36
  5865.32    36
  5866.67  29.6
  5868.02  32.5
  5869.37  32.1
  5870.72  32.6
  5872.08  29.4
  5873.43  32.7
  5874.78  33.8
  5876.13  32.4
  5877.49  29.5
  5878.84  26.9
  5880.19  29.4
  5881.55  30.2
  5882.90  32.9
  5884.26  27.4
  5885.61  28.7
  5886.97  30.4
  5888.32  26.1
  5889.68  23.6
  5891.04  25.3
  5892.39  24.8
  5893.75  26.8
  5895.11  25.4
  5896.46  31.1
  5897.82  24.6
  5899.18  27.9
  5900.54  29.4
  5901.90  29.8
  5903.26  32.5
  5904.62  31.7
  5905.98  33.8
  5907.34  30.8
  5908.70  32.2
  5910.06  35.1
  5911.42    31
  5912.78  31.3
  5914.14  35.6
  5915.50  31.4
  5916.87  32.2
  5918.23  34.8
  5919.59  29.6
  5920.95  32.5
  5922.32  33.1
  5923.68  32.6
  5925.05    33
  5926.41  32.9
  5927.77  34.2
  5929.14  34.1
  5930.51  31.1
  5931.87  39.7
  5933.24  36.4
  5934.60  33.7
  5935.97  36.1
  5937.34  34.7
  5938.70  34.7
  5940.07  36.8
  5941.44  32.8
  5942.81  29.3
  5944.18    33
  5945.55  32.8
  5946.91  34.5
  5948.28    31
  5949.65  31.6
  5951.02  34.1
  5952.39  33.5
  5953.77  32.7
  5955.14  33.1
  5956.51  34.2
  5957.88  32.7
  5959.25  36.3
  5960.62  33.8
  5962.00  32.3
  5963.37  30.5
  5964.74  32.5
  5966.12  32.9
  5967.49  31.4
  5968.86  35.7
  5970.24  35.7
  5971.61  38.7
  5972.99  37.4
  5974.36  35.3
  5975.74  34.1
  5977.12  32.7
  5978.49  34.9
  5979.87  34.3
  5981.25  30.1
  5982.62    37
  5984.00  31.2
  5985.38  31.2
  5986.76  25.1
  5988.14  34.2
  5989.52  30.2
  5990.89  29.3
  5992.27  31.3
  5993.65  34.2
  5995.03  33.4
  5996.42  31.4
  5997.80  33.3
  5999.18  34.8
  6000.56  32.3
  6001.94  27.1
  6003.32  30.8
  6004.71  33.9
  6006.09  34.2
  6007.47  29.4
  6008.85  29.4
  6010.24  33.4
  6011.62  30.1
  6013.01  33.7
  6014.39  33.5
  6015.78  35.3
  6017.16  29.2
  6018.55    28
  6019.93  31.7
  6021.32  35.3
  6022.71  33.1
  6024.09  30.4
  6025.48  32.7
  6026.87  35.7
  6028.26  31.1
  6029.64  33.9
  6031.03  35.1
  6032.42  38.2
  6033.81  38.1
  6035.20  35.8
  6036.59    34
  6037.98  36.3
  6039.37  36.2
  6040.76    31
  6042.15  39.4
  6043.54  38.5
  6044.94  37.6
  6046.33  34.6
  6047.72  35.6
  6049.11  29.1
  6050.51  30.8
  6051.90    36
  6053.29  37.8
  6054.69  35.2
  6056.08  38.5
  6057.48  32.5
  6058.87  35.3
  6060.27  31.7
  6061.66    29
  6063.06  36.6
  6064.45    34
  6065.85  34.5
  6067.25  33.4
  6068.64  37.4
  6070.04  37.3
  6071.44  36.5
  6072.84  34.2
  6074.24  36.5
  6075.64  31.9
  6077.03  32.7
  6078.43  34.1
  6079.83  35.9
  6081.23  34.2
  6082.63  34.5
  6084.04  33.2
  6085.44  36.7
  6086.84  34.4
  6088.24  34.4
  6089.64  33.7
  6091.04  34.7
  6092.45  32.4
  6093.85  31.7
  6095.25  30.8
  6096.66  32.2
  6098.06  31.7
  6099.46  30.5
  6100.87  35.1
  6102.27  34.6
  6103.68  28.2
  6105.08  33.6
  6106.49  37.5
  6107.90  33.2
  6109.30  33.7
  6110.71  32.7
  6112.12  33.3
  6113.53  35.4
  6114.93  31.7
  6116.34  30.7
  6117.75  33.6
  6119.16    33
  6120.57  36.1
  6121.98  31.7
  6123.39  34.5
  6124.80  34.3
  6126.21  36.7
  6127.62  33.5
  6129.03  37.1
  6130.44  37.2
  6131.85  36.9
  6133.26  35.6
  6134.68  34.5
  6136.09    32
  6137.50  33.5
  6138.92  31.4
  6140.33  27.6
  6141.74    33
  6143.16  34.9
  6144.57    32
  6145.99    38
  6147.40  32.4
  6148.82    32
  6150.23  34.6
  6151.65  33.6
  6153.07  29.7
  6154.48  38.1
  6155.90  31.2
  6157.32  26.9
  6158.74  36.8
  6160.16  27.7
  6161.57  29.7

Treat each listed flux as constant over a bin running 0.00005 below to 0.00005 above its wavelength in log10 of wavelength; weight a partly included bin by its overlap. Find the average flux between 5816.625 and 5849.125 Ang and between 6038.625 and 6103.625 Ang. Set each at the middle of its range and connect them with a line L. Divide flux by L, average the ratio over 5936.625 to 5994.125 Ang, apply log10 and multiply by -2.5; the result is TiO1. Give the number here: 0.04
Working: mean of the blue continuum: 34.8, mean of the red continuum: 34.3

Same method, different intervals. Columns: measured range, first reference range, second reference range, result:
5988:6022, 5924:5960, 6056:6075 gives 0.08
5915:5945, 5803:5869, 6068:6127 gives 0.02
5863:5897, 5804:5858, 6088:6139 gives 0.15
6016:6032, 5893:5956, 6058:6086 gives 0.04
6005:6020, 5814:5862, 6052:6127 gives 0.08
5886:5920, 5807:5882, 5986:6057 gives 0.13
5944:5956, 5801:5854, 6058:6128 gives 0.04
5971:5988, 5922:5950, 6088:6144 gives 0.01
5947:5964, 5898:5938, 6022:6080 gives 0.01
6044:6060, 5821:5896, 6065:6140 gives -0.04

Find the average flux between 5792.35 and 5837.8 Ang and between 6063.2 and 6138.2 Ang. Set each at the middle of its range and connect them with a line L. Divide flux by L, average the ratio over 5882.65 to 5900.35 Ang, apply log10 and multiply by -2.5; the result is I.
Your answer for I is 0.258 mag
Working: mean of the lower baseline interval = 34.7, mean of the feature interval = 27.2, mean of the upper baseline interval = 34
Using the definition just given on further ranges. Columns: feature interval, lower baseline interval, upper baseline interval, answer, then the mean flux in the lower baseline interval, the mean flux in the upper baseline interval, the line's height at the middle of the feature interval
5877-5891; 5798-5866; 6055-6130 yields 0.22 mag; 34.7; 33.9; 34.6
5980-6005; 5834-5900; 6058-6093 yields 0.06 mag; 31.9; 34.4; 33.4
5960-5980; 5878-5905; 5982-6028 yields -0.11 mag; 28.2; 32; 30.8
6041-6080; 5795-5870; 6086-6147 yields -0.03 mag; 34.5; 33.6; 33.8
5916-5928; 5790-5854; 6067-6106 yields 0.06 mag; 34.8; 33.8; 34.4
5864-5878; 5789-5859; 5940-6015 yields 0.06 mag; 34.5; 32.8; 33.9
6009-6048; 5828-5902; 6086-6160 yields -0.04 mag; 32.1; 33.4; 32.9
